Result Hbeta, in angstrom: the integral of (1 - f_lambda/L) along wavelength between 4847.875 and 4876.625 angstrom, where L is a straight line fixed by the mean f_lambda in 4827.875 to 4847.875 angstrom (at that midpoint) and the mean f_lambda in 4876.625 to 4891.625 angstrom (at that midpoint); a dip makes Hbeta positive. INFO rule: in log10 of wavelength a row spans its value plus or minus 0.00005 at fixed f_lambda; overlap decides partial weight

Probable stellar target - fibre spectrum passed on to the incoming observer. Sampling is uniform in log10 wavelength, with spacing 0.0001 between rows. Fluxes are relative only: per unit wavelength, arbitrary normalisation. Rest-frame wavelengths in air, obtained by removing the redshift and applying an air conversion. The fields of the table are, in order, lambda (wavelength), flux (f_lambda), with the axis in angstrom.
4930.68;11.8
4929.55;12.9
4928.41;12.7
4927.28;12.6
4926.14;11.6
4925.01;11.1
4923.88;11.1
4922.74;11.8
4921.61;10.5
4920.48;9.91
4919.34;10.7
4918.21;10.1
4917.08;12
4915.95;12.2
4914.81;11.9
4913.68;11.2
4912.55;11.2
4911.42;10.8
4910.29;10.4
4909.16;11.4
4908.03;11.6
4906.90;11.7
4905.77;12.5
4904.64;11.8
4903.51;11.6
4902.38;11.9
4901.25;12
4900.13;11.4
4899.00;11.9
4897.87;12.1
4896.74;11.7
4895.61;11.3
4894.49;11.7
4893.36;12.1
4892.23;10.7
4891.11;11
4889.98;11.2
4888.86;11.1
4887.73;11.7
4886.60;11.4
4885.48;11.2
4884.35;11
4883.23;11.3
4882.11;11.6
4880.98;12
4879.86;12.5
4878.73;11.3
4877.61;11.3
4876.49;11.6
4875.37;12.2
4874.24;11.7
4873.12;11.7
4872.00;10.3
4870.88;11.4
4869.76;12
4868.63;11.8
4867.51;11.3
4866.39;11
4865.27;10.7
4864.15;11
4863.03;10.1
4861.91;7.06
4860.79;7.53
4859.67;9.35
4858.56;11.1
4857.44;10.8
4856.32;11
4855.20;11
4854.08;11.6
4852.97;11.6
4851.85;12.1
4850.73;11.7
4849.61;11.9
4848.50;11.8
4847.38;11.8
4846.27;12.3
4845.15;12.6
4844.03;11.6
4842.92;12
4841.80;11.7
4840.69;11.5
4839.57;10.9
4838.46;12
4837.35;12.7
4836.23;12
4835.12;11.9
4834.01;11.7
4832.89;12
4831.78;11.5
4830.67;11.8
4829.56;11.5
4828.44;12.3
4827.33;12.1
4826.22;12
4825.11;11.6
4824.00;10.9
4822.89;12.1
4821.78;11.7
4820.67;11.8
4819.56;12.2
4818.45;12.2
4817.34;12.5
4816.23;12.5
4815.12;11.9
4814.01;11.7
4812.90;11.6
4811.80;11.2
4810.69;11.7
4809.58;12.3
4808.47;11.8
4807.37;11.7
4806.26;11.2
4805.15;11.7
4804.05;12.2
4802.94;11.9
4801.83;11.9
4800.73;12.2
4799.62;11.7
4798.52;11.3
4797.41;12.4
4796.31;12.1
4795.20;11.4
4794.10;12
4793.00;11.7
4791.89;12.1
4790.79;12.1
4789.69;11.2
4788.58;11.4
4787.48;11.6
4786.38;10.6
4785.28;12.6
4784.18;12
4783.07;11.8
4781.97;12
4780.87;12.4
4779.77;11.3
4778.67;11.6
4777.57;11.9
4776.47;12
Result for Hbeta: 1.7 angstrom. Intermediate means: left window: 11.9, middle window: 11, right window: 11.4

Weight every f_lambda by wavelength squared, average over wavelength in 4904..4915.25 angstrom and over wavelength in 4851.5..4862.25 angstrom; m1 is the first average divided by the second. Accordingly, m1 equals 1.13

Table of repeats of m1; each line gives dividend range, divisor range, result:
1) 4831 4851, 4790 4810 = 1.02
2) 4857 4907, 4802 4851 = 0.97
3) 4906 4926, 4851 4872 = 1.07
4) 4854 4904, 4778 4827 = 0.98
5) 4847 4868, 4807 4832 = 0.92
